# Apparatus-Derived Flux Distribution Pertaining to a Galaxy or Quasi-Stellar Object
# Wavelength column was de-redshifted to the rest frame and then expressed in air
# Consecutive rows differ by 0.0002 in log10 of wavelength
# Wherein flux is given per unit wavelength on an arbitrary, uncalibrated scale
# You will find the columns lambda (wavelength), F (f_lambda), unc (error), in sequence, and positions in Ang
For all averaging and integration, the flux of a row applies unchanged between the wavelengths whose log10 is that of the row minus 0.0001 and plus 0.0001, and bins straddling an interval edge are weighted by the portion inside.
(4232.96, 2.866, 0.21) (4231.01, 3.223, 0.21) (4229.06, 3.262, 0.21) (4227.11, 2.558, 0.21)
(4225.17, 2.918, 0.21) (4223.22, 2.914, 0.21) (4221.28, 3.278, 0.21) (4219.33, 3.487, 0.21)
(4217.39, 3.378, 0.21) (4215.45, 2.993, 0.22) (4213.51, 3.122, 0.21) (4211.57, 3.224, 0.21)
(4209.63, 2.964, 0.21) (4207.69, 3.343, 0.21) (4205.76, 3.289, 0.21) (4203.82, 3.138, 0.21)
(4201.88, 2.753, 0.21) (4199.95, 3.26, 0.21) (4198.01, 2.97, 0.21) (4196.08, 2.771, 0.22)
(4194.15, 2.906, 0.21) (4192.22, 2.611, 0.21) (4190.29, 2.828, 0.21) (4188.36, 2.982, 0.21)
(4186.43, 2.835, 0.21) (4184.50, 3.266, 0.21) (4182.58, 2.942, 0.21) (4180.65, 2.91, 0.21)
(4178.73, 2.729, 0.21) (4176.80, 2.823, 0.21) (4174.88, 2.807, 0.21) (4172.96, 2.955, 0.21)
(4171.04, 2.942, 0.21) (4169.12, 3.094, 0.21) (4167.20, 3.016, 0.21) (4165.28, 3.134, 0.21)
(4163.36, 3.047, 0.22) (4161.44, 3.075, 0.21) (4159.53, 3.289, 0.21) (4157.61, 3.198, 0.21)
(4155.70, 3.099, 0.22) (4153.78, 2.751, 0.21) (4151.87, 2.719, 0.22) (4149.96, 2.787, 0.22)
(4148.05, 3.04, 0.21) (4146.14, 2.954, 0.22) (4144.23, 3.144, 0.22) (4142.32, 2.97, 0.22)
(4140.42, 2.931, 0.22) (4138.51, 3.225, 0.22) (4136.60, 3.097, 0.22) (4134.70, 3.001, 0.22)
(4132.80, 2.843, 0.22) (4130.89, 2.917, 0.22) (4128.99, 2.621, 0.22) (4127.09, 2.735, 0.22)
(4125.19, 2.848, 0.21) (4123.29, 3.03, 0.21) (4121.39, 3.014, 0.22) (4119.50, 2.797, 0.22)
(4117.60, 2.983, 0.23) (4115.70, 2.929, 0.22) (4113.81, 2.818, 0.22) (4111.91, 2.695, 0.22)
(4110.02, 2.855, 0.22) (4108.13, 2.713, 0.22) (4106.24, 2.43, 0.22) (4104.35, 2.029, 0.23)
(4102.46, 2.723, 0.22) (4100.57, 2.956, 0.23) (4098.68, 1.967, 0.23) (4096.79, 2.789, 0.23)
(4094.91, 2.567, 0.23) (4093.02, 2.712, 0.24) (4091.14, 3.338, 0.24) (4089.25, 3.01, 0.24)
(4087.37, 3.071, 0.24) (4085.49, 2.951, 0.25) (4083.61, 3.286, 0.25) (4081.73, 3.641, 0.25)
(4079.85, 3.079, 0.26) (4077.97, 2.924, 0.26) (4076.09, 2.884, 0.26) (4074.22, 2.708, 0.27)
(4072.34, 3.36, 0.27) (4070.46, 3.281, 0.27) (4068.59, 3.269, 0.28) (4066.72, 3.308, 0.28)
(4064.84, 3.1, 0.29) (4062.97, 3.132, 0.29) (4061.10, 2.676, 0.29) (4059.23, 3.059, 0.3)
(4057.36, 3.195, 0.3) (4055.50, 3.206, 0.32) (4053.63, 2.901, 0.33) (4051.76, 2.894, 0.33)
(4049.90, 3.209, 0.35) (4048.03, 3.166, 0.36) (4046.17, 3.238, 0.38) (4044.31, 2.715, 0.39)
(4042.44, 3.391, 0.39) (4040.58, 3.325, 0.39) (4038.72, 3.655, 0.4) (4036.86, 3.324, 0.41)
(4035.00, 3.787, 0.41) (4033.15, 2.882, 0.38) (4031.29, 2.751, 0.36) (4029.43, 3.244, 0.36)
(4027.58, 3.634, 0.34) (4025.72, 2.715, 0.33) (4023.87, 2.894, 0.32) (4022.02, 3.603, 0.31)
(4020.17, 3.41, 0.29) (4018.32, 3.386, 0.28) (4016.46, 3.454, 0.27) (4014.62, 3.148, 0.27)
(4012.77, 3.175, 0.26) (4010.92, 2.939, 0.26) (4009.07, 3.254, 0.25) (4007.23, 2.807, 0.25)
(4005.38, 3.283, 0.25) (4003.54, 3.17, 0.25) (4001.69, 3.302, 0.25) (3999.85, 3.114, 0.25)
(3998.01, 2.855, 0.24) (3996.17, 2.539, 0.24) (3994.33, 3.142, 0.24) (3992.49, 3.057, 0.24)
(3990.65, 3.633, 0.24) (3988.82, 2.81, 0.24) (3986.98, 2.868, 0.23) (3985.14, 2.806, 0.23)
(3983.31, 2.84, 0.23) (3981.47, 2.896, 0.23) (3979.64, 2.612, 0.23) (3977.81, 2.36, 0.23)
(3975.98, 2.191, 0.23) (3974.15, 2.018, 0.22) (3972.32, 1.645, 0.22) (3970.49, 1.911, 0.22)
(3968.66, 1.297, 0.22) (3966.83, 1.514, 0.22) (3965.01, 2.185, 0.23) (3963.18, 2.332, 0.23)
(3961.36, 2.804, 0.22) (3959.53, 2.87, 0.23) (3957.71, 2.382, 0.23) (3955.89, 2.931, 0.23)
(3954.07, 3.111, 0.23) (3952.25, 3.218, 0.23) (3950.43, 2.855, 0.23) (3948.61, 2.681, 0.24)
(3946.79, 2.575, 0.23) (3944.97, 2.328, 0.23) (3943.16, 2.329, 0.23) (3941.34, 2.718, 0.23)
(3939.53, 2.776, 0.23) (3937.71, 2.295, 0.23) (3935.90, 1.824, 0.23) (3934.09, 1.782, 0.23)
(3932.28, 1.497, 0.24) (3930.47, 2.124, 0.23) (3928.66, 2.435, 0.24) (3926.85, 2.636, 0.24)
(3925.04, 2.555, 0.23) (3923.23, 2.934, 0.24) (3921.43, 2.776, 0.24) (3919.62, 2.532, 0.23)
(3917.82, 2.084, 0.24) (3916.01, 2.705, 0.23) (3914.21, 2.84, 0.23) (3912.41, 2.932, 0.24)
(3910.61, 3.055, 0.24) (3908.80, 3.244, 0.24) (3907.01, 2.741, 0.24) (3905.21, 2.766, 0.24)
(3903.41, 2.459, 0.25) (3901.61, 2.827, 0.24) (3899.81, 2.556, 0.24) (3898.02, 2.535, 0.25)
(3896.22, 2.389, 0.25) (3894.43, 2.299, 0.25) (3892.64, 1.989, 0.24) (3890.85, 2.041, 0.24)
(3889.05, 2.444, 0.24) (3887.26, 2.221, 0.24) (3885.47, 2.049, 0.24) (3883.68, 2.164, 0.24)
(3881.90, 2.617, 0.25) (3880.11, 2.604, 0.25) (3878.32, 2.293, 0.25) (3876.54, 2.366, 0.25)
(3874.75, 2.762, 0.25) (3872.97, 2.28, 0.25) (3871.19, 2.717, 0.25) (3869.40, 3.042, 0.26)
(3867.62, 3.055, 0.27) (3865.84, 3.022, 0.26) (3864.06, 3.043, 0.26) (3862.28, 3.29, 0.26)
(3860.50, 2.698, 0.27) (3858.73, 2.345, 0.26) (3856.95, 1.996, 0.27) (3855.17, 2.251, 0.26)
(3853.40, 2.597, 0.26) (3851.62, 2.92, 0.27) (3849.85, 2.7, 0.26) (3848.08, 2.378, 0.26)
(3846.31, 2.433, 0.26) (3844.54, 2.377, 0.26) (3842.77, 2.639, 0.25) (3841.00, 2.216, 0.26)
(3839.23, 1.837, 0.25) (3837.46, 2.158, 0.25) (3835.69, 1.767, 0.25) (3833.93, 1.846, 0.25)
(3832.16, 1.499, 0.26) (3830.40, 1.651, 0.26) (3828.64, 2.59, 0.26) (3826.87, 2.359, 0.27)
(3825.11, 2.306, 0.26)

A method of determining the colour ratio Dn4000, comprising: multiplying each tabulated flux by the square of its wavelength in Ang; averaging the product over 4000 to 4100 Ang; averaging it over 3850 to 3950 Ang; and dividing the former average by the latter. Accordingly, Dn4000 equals 1.3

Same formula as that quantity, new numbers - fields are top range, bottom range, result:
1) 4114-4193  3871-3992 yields 1.32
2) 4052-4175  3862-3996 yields 1.27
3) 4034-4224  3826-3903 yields 1.42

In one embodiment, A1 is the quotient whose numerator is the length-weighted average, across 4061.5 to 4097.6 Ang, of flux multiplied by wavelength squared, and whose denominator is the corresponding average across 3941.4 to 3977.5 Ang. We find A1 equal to 1.4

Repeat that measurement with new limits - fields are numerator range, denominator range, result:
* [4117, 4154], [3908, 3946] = 1.30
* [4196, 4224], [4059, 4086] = 1.08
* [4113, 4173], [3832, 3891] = 1.40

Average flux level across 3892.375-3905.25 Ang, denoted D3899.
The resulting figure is 2.48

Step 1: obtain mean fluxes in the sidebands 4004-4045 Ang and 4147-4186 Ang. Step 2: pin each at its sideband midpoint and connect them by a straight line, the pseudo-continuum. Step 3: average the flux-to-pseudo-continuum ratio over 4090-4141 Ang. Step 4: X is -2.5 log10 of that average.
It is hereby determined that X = 0.099 mag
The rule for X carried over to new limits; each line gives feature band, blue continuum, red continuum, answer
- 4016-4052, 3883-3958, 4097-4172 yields -0.19 mag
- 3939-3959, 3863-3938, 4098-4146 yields -0.06 mag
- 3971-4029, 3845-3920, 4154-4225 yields -0.07 mag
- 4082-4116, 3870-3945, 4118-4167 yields 0.04 mag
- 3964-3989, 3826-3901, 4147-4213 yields 0.16 mag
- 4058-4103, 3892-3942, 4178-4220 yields -0.07 mag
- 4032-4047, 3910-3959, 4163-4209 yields -0.20 mag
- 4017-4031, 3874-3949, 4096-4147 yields -0.22 mag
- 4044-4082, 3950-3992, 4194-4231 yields -0.13 mag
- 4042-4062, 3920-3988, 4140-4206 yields -0.14 mag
